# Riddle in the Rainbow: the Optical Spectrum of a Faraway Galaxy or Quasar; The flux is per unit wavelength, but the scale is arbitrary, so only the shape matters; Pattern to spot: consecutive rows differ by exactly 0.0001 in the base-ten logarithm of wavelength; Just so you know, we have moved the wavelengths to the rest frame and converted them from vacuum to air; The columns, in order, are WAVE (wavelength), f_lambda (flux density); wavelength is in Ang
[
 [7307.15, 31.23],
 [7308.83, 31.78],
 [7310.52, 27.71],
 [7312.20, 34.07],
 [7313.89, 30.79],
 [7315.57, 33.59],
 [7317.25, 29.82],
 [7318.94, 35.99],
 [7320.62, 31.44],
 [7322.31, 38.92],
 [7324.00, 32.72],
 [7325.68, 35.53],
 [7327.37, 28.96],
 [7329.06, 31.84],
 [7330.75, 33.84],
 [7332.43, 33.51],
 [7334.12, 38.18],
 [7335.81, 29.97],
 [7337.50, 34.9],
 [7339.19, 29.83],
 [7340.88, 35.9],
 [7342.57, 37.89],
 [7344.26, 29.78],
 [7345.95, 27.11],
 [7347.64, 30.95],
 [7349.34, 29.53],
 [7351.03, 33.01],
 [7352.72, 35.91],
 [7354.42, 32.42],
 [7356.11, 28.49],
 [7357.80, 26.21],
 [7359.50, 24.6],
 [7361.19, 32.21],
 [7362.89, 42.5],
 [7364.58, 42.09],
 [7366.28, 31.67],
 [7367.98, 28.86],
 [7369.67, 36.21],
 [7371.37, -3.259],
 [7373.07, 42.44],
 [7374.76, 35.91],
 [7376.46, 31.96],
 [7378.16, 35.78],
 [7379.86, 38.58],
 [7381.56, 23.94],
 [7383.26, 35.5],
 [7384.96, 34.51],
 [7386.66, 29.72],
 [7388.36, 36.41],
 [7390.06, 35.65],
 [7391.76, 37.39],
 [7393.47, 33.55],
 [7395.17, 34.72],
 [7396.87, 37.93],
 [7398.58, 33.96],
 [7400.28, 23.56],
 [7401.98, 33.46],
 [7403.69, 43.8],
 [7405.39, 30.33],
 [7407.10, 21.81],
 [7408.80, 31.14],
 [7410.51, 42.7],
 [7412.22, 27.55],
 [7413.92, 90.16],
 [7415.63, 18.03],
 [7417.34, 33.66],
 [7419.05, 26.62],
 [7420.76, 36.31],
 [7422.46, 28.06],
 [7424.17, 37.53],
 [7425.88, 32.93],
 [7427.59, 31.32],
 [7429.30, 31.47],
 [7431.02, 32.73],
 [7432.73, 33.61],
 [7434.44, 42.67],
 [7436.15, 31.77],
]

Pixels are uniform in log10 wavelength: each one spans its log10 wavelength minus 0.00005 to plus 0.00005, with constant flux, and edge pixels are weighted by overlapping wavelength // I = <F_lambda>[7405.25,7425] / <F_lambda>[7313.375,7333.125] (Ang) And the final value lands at 1.07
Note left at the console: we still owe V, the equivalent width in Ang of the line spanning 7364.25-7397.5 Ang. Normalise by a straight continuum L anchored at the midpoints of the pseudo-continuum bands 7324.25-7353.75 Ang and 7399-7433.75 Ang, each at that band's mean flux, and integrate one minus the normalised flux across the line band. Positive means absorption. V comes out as 0.8 Ang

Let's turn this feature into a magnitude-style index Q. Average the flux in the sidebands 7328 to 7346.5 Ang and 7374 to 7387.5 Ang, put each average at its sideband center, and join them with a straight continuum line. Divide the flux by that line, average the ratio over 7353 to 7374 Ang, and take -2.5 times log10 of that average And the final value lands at 0.09 mag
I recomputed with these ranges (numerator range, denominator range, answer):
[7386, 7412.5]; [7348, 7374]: 1.09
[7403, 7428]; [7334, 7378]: 1.12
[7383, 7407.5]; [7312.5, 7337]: 1.01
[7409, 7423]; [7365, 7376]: 1.29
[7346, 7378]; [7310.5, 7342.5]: 0.94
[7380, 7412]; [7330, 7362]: 1.05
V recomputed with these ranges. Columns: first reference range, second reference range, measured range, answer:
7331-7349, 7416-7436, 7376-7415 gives -3.45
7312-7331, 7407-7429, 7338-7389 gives 3.39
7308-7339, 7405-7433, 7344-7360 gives 1.67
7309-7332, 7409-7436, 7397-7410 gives 1.33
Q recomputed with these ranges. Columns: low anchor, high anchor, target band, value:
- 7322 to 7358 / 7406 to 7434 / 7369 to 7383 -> 0.110 mag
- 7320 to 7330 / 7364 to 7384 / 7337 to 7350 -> 0.022 mag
